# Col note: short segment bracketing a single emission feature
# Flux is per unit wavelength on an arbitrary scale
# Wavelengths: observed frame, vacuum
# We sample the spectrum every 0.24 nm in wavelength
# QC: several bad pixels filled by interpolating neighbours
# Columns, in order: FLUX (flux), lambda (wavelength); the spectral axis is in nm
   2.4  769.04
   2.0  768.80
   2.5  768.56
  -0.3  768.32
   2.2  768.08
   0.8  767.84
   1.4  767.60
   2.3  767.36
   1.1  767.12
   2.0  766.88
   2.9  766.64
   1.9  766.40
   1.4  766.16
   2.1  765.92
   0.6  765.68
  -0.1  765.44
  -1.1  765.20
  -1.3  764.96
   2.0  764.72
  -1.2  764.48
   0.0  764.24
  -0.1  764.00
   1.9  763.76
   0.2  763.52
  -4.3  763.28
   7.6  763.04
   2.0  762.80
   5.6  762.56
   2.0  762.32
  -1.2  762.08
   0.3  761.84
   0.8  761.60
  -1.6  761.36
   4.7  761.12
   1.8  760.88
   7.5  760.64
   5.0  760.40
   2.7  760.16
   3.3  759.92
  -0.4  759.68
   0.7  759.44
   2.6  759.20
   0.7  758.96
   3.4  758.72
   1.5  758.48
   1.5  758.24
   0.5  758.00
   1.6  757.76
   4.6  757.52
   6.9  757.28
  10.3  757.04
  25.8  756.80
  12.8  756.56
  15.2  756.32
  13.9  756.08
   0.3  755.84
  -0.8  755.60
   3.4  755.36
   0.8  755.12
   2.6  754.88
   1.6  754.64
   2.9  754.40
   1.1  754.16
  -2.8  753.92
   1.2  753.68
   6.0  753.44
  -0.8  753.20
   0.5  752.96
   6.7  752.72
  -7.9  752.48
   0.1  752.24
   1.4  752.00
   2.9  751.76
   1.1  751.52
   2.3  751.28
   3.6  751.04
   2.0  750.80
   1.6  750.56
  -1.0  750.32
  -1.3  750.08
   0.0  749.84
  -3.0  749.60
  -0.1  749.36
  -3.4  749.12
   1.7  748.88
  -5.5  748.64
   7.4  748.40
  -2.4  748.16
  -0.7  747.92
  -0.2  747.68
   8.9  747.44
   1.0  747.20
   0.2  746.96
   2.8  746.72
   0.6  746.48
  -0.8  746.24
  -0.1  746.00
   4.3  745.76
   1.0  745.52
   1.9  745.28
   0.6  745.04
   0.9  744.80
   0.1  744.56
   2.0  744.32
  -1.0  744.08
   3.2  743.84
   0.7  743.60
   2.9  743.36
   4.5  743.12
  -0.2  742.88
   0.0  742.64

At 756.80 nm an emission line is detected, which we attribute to [O II]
